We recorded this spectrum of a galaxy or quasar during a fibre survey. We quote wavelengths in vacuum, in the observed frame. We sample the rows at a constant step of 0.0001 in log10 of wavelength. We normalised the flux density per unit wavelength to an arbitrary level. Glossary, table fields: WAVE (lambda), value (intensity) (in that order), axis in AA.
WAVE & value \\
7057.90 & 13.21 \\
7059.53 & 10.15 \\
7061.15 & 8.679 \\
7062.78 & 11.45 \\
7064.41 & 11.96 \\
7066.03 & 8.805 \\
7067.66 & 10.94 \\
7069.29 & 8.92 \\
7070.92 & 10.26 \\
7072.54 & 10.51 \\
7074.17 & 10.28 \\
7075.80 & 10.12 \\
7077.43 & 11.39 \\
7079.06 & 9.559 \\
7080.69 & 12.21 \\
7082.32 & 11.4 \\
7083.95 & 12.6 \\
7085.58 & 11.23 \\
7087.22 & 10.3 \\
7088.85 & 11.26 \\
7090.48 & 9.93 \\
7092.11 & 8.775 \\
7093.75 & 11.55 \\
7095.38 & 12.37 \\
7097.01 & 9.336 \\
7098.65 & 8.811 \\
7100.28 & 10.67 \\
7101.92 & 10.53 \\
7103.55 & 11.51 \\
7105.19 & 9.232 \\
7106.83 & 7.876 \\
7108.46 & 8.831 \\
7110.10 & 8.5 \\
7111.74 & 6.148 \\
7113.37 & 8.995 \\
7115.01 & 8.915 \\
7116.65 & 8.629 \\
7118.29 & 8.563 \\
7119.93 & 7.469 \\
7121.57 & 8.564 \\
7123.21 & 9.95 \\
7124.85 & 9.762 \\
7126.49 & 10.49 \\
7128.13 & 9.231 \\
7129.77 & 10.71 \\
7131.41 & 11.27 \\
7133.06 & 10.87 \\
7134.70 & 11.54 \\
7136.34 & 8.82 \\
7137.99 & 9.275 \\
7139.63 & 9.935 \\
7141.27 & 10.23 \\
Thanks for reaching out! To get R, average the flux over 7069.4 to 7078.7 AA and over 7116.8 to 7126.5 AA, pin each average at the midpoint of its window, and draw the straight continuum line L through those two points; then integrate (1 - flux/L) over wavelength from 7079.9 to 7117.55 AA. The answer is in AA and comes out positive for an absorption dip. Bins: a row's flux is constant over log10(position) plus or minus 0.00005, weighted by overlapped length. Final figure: -1.2 AA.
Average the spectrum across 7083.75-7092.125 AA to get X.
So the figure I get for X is 10.7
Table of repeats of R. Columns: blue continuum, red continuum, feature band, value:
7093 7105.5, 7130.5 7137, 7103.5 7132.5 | 4.1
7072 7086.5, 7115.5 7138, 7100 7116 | 1.8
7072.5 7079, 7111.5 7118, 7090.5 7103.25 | -1.3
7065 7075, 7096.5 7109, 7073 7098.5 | -2.4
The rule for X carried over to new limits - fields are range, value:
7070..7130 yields 9.89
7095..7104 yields 10.4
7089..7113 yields 9.61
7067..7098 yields 10.7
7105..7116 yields 8.31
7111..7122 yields 8.19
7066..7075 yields 10.1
